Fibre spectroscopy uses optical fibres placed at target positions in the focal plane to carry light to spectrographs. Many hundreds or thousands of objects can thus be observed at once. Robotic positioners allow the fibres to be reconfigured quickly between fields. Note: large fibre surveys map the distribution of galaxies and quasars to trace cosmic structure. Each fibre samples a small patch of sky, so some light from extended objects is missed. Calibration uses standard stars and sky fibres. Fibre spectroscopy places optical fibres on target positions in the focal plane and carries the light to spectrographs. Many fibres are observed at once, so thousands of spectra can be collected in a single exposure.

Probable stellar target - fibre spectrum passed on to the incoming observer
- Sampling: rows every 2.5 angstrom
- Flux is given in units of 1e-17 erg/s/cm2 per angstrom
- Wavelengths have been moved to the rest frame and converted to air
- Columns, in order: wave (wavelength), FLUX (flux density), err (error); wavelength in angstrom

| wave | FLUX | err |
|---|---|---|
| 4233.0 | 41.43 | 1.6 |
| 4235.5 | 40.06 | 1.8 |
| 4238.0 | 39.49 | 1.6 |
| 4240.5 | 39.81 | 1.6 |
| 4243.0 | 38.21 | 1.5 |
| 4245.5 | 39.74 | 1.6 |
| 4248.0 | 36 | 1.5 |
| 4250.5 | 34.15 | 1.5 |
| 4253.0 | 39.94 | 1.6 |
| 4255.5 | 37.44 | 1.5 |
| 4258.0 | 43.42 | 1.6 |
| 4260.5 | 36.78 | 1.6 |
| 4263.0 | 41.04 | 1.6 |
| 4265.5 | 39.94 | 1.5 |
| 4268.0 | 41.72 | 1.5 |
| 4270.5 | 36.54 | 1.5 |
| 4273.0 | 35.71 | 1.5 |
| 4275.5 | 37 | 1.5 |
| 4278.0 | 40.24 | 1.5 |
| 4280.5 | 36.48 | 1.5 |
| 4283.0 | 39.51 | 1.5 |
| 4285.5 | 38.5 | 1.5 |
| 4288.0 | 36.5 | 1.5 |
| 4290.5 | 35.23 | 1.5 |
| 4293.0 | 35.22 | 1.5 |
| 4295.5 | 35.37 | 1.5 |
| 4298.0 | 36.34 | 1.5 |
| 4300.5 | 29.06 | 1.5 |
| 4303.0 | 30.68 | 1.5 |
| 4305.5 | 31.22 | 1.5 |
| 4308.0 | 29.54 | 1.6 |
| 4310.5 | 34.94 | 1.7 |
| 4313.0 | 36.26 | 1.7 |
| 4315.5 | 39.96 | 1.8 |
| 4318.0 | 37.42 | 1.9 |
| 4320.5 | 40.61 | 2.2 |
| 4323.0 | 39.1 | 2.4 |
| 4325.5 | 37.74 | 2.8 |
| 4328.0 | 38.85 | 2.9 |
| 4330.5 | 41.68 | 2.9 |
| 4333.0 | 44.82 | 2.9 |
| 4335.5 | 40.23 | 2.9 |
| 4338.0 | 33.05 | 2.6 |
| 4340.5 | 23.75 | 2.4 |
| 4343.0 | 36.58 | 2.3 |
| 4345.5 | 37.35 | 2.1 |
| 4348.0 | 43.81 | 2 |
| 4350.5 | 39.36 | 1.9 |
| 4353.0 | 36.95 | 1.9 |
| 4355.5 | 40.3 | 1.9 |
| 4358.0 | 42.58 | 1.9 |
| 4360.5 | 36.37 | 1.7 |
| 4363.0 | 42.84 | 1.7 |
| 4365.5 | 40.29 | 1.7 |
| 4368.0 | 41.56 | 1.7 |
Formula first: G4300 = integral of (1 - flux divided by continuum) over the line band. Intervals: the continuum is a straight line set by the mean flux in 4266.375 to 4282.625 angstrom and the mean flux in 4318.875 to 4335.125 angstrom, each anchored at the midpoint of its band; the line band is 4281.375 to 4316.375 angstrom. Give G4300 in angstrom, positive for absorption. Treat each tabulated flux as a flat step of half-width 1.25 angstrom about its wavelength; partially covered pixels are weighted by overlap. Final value 3.83 angstrom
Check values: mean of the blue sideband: 38.1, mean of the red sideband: 40.4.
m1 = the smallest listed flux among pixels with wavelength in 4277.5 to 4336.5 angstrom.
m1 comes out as 29.06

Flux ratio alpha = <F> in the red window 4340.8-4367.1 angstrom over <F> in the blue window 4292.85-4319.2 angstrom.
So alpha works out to 1.15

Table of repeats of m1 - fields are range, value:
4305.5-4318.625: 29.54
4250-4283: 34.15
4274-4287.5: 36.48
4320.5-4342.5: 23.75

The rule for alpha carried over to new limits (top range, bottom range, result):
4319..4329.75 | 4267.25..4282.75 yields 1.03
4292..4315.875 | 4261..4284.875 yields 0.87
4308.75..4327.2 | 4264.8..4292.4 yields 1.00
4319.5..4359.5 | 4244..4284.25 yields 1.00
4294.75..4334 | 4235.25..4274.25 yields 0.94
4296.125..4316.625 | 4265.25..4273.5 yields 0.87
